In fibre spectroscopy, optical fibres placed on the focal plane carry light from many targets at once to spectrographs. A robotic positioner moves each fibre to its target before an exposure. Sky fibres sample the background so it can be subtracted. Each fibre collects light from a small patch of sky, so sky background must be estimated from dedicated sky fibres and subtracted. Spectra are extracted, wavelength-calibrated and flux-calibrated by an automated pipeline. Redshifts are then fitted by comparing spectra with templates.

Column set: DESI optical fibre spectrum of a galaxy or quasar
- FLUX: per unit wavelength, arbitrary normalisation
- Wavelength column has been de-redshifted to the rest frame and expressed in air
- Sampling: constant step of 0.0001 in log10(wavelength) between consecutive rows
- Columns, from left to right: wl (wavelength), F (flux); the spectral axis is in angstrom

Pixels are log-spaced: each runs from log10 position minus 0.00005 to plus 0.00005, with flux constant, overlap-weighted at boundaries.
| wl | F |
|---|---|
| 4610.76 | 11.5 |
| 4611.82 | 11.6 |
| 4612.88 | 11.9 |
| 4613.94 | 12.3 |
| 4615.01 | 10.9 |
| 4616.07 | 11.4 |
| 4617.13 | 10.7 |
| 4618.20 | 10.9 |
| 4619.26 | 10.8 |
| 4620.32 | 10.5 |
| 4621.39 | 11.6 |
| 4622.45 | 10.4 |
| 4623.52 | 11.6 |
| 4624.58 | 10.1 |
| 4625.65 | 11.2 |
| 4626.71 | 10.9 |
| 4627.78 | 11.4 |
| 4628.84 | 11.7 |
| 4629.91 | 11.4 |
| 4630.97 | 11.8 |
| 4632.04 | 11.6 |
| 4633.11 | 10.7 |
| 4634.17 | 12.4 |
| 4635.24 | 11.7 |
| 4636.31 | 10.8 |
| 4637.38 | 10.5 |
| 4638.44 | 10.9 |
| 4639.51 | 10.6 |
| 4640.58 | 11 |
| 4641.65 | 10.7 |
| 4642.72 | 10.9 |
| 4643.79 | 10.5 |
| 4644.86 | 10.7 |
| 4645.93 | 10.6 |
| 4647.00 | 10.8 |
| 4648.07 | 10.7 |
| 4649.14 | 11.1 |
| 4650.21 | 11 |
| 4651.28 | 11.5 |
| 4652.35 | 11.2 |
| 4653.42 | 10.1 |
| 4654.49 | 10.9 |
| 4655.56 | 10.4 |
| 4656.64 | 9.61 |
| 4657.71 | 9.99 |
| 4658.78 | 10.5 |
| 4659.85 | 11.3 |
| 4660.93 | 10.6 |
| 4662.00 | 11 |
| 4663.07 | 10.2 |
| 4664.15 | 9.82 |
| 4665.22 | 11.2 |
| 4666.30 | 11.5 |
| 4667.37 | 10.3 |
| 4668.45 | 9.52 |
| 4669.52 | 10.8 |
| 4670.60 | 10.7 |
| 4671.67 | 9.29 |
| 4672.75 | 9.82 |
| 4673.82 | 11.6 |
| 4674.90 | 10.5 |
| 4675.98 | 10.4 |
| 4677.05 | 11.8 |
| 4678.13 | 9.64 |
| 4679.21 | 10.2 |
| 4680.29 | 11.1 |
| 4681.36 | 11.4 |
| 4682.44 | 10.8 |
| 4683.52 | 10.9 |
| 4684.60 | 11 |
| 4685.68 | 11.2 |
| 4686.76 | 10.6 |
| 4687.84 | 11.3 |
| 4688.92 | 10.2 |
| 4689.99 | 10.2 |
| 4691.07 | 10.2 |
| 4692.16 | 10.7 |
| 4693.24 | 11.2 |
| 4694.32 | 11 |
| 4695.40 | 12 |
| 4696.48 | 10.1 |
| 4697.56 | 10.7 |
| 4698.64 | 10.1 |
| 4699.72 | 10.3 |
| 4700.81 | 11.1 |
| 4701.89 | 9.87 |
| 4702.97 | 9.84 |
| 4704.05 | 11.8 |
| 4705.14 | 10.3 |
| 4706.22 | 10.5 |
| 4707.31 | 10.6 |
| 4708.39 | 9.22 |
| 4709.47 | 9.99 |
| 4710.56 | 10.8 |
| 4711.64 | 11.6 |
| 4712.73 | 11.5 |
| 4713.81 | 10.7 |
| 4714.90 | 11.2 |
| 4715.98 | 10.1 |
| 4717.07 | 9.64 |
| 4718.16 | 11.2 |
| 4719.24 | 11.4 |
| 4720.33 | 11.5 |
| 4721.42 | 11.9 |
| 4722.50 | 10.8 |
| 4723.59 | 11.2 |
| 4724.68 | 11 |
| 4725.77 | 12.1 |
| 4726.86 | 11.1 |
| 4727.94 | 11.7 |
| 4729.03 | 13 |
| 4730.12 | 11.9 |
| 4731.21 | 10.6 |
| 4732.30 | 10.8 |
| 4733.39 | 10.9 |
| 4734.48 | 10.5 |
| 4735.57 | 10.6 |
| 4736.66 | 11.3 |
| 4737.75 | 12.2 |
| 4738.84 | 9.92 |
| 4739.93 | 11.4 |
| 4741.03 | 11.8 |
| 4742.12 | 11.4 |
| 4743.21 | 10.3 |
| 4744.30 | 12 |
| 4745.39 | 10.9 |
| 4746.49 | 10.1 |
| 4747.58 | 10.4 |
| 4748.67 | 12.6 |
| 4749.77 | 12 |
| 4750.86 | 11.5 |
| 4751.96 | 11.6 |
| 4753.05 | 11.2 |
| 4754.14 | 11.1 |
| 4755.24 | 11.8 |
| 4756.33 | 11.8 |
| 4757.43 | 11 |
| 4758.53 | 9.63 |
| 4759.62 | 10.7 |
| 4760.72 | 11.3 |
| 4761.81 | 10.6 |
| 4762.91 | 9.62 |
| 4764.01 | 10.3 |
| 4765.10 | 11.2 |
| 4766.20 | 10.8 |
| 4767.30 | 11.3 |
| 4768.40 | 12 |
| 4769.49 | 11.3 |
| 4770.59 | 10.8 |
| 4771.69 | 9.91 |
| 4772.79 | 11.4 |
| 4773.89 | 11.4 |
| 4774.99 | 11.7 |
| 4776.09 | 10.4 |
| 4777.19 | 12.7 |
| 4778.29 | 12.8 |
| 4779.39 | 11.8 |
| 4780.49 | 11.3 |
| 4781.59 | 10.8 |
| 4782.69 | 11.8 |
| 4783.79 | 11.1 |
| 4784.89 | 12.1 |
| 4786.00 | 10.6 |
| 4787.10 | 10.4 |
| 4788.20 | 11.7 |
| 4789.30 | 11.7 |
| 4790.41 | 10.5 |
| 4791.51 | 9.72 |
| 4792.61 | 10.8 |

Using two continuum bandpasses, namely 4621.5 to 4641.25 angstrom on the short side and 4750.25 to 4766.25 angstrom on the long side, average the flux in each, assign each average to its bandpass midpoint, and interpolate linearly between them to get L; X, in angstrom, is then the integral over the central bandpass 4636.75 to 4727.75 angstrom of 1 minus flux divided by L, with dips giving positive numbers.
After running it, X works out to 2.9 angstrom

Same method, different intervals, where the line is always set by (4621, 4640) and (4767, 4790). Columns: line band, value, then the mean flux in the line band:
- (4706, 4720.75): 0.8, 10.7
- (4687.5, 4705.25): 1.0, 10.6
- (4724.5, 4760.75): 0.3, 11.2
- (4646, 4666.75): 1.0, 10.7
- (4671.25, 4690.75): 1.0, 10.7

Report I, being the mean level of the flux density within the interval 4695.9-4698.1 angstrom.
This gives 10.4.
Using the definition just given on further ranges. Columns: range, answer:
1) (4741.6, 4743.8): 10.9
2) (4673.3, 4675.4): 11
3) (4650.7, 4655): 10.9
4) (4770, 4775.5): 11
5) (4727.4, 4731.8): 11.8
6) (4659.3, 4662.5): 11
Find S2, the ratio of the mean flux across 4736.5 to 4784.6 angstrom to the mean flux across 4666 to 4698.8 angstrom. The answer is 1.05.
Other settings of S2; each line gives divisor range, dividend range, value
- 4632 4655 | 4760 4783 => 1.02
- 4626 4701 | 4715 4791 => 1.04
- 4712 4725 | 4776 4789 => 1.04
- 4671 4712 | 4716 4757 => 1.06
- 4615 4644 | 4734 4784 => 1.01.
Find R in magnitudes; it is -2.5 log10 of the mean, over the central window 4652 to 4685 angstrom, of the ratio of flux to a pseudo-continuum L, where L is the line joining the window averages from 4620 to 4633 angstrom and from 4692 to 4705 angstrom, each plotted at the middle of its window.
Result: 0.03 mag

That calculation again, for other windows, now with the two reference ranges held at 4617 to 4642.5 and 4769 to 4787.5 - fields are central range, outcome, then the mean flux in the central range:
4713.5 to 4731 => -0.004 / 11.3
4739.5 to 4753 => -0.006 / 11.3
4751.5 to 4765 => 0.038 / 10.9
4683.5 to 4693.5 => 0.045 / 10.7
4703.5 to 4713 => 0.053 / 10.7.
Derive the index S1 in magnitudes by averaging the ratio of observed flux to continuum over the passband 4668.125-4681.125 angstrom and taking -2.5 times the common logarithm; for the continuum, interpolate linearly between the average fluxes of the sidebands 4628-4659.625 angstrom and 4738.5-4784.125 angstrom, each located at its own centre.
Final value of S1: 0.05 mag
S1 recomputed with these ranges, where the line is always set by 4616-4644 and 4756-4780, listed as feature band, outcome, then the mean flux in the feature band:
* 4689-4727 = 0.03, 10.8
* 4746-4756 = -0.03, 11.4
